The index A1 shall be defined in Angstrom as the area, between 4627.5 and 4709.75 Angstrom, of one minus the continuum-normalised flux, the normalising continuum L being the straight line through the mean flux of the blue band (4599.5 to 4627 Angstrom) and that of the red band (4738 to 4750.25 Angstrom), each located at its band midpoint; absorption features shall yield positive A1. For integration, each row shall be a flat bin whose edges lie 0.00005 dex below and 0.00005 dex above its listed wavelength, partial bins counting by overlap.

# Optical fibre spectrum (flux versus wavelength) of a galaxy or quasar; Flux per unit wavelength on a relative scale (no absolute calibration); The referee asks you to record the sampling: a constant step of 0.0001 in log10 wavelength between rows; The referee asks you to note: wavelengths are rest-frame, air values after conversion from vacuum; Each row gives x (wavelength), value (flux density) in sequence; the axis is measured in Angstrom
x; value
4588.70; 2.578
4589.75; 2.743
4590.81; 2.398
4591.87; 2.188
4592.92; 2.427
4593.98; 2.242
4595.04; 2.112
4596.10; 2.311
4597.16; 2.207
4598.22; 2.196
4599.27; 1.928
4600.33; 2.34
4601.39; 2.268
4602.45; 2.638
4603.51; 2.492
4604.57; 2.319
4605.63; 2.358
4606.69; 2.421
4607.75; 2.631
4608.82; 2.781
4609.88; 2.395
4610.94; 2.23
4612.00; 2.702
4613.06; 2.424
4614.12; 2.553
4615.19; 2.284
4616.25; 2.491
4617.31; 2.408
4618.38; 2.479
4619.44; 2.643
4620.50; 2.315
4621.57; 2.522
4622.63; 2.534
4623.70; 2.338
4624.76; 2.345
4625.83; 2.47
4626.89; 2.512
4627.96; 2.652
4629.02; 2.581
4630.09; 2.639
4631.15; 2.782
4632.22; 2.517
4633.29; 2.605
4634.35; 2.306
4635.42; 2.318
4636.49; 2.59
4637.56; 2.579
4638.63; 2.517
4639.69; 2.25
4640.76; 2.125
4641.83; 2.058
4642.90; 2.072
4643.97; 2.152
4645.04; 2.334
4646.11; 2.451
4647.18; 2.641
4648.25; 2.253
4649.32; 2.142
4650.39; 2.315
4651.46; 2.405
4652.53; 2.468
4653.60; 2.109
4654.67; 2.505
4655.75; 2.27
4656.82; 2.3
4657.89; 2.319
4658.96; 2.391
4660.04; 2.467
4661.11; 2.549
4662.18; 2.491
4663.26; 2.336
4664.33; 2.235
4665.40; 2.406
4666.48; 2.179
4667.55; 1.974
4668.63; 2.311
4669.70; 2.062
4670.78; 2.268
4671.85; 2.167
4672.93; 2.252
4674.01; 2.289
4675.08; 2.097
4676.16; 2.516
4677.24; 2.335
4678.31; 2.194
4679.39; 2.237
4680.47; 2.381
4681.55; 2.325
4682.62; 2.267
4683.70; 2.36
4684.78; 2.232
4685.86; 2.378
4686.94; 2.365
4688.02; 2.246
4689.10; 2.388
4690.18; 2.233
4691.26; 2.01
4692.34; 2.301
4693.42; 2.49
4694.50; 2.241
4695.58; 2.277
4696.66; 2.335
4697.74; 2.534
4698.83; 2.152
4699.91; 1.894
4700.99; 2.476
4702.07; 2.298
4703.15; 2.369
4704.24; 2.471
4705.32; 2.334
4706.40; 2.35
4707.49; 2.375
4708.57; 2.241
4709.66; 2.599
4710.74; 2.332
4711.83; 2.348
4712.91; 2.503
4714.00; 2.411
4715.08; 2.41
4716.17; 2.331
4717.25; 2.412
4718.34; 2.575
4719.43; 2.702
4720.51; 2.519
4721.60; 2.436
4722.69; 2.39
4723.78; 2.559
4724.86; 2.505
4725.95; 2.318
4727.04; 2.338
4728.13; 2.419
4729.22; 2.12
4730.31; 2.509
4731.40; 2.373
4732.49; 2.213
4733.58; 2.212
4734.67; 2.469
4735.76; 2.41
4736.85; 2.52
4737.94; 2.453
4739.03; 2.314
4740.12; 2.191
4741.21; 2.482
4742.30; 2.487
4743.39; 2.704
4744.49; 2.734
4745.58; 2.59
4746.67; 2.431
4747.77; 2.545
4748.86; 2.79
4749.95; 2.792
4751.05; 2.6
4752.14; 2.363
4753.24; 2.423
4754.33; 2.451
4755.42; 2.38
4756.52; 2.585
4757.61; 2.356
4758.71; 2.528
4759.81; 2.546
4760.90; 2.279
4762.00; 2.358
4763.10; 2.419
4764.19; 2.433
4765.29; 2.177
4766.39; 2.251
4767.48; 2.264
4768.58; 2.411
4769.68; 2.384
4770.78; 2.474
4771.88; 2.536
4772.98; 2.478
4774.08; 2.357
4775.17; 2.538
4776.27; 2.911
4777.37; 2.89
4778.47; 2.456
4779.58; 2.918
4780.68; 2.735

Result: 5.1 Angstrom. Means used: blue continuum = 2.45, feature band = 2.33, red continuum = 2.54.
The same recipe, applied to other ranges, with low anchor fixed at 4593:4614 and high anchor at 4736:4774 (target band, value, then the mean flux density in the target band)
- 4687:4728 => 1.1 Angstrom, 2.37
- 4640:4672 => 1.5 Angstrom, 2.29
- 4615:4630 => -0.6 Angstrom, 2.48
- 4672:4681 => 0.5 Angstrom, 2.28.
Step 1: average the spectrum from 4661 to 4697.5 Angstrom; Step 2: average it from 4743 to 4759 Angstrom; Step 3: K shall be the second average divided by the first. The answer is 1.1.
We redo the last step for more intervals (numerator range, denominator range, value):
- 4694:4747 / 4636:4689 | 1.04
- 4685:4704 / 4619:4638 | 0.91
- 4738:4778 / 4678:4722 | 1.06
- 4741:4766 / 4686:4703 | 1.09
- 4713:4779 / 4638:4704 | 1.07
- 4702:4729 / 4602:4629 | 0.98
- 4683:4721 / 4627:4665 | 0.98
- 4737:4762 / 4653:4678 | 1.09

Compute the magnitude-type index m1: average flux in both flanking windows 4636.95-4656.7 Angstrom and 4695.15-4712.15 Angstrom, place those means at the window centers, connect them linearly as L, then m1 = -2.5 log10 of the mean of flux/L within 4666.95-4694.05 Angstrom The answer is 0.03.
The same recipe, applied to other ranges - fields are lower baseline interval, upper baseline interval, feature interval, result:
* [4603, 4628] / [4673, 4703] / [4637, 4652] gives 0.041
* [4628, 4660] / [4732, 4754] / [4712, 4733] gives 0.019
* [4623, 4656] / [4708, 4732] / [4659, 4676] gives 0.059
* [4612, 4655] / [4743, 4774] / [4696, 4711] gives 0.049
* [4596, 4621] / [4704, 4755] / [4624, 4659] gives 0.013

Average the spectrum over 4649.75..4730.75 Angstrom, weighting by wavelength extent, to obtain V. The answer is 2.34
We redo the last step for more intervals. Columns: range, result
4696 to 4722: 2.39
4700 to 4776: 2.43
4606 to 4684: 2.38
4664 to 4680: 2.24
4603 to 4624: 2.47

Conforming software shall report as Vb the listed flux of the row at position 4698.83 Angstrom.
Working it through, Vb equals 2.152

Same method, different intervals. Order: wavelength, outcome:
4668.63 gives 2.311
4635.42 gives 2.318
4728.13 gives 2.419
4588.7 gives 2.578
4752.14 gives 2.363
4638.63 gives 2.517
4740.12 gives 2.191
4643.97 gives 2.152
